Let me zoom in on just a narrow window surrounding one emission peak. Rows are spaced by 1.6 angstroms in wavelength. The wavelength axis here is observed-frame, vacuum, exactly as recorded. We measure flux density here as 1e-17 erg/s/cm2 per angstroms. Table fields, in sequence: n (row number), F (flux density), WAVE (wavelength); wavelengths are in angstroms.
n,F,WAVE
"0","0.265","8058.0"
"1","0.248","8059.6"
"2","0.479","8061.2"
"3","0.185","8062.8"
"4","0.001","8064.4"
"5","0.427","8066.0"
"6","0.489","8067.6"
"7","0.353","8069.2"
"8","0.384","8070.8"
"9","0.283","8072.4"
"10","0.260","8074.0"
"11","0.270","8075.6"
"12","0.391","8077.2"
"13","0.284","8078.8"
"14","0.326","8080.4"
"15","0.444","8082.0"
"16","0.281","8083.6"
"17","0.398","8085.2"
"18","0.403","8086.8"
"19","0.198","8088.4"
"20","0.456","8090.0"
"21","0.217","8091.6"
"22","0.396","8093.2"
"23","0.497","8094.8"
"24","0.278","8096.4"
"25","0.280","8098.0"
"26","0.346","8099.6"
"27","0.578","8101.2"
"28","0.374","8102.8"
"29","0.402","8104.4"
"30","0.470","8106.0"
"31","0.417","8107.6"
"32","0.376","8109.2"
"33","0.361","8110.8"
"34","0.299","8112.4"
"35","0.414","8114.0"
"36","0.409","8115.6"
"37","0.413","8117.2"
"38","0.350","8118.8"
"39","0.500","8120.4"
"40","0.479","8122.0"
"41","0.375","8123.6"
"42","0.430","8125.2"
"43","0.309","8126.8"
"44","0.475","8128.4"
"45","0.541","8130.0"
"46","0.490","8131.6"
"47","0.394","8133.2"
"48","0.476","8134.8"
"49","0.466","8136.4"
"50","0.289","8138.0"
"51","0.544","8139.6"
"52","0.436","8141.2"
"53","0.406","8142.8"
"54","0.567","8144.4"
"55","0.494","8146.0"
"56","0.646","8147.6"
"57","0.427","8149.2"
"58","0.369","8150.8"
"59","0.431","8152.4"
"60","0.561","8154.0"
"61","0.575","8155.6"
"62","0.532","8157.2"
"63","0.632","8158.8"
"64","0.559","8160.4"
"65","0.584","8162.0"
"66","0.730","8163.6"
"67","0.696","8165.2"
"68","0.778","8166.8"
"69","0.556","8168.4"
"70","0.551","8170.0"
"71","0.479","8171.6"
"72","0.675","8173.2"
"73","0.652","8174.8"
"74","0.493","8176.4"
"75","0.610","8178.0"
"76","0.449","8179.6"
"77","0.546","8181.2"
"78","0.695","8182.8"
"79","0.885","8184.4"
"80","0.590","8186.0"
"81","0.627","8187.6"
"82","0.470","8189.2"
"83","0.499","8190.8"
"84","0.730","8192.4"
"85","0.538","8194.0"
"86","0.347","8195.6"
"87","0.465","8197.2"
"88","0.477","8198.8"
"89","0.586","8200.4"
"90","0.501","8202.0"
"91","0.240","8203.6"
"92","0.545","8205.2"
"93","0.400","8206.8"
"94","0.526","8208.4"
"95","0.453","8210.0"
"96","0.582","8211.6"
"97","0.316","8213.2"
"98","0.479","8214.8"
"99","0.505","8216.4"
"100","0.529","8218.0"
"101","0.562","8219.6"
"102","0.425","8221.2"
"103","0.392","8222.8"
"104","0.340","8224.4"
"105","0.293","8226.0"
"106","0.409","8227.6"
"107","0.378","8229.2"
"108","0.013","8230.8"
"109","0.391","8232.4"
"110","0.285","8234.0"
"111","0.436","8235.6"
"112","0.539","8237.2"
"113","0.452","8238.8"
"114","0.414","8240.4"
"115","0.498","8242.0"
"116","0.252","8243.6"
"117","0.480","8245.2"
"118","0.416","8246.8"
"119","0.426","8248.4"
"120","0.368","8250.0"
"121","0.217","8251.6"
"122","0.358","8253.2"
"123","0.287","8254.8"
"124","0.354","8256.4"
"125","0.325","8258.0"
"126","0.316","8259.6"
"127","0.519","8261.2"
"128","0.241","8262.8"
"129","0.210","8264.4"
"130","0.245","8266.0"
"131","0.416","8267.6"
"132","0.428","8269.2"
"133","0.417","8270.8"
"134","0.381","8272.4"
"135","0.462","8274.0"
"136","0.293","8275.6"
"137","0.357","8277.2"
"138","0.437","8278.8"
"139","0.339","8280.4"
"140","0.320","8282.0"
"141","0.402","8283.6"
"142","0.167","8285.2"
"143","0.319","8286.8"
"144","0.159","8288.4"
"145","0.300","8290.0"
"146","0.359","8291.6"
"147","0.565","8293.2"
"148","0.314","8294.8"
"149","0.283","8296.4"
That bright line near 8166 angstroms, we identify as Mg II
